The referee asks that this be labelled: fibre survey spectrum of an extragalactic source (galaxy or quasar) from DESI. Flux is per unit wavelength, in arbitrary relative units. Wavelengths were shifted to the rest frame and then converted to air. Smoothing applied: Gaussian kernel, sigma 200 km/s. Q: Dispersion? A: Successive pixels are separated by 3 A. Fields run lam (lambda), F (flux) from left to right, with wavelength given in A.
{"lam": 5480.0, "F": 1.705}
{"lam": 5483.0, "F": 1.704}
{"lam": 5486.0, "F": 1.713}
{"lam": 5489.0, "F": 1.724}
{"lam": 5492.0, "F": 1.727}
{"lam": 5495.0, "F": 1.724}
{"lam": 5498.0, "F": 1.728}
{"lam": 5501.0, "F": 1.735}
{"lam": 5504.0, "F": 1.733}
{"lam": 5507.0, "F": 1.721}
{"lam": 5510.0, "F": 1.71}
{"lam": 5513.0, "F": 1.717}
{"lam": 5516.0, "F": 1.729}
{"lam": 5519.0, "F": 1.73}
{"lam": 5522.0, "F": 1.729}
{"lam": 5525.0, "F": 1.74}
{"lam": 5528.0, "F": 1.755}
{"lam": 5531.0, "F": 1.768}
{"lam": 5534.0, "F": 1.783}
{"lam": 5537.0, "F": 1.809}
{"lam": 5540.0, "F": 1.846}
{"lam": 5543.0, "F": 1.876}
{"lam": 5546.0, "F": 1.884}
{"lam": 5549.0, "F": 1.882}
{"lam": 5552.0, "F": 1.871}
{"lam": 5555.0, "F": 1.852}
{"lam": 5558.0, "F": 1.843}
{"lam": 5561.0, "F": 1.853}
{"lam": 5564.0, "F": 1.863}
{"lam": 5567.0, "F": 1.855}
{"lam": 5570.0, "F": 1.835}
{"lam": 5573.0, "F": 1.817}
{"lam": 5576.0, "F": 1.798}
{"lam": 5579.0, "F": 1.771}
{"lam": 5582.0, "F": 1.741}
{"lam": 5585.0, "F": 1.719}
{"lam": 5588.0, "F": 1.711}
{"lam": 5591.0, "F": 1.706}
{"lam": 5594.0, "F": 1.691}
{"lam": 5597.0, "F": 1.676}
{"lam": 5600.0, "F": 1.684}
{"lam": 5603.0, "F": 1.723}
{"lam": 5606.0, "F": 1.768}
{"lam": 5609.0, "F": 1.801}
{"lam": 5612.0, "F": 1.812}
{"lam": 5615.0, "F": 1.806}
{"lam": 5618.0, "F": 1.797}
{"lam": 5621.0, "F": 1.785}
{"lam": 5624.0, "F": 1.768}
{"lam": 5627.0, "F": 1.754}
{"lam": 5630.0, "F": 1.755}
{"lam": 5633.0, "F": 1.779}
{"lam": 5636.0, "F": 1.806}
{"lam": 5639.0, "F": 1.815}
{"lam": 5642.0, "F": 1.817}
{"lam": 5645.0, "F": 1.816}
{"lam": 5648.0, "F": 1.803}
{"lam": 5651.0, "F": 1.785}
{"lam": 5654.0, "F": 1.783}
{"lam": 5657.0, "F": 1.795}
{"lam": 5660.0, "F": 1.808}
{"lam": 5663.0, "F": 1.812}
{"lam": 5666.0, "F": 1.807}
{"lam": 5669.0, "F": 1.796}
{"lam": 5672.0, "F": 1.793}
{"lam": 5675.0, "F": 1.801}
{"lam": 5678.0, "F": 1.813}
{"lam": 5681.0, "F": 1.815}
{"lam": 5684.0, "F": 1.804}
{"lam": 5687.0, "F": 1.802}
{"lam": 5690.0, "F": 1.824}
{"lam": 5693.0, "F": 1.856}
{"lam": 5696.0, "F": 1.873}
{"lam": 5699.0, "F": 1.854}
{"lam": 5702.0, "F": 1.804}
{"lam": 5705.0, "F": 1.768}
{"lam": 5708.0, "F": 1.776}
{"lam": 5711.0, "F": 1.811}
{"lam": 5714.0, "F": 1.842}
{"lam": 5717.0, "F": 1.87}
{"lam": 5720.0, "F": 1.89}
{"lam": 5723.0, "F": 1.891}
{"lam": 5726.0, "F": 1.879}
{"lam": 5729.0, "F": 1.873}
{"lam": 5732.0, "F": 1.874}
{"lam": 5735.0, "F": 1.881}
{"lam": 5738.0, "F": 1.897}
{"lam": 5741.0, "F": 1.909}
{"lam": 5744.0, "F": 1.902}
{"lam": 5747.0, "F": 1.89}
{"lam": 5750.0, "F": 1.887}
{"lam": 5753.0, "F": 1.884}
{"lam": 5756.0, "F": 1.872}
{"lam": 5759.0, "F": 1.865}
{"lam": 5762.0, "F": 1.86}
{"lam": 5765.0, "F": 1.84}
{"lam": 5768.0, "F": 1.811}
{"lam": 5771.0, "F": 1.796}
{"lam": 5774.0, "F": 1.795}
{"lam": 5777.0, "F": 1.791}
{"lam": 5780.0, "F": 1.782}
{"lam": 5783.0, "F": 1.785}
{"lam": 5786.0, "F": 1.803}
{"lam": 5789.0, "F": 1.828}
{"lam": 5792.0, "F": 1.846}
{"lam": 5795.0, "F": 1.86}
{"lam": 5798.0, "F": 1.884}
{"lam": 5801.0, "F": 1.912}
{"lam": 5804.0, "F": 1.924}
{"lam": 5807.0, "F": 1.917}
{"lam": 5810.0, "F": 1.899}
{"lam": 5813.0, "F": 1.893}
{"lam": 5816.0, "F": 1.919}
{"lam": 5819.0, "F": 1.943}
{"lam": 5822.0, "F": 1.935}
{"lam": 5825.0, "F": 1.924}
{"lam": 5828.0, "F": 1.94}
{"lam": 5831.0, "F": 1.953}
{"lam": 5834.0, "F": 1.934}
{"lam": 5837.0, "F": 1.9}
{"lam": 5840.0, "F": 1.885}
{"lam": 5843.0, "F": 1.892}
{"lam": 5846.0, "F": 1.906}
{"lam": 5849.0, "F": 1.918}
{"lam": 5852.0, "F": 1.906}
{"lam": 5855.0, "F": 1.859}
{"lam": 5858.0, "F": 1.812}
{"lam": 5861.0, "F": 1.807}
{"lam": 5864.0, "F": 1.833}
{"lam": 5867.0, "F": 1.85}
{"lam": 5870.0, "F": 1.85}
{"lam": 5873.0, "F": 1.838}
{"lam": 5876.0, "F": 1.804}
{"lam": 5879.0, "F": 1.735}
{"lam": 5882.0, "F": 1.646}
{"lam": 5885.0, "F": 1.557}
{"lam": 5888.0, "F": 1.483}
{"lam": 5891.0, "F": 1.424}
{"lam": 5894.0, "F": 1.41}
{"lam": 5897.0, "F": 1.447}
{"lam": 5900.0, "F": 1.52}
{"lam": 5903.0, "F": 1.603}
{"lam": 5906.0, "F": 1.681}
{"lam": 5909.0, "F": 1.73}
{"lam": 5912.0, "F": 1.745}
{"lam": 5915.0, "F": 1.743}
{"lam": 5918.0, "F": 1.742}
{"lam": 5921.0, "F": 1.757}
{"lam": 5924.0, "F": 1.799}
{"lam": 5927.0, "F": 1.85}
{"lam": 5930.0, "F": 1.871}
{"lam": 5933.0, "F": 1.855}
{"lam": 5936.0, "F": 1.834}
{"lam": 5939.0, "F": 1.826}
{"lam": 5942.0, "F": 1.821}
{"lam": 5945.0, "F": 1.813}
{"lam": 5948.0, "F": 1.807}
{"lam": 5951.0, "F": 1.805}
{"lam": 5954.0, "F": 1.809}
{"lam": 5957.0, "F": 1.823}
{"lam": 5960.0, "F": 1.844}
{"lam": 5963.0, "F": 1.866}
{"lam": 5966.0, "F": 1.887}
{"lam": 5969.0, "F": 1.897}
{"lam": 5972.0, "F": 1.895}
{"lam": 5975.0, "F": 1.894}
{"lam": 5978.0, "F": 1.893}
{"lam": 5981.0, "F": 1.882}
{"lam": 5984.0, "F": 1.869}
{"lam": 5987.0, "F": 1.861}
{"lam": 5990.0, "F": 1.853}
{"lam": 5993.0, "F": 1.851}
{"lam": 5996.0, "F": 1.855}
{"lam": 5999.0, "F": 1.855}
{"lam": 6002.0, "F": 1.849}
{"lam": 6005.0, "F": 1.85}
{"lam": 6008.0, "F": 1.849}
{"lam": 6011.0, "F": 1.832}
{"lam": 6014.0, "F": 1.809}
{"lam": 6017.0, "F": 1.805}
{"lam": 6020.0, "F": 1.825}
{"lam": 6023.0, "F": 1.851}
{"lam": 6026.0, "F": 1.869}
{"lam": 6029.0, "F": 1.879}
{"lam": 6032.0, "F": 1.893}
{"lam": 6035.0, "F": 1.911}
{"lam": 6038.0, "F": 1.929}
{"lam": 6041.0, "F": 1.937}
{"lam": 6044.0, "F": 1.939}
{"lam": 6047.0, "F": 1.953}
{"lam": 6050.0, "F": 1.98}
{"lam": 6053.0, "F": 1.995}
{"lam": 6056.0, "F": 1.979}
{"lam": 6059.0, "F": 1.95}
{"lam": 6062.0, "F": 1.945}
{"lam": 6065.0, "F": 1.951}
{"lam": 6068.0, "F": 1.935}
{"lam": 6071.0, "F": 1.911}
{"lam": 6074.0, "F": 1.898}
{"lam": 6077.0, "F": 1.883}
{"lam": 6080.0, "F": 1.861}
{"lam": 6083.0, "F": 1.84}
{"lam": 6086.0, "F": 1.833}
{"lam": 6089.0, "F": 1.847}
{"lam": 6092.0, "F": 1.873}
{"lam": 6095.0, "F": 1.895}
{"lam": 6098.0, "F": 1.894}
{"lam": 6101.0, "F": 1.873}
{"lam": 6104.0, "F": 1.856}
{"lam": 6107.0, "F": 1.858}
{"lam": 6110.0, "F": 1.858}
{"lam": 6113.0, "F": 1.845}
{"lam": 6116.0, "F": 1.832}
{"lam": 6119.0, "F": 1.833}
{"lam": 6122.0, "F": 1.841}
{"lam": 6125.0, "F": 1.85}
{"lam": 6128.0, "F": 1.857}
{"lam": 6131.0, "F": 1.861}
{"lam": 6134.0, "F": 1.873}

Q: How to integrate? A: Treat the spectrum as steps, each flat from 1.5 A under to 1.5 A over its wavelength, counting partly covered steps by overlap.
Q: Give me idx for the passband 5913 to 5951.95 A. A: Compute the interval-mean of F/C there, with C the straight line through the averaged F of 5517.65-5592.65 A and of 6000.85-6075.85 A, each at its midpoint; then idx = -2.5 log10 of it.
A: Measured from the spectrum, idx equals 0.042 mag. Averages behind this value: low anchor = 1.8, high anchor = 1.9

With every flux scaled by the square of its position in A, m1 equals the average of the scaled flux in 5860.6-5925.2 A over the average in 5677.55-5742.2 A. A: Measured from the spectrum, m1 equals 1.0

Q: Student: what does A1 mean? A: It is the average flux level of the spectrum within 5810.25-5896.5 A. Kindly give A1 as 1.81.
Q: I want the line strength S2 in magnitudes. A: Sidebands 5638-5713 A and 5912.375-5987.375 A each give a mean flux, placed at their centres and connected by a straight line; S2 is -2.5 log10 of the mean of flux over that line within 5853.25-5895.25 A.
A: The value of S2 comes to 0.072 mag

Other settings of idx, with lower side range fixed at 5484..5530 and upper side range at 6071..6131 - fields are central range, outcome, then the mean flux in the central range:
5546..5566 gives -0.07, 1.86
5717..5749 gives -0.06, 1.89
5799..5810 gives -0.07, 1.91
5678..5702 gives -0.04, 1.83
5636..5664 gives -0.03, 1.8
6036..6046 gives -0.05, 1.93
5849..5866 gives -0.03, 1.85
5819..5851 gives -0.07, 1.92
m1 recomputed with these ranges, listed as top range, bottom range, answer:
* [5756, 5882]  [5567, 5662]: 1.13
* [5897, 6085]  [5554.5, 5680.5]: 1.18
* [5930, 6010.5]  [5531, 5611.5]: 1.19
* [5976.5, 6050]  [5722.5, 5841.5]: 1.08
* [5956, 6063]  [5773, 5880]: 1.07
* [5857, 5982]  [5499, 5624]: 1.12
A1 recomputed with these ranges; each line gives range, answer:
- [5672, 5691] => 1.81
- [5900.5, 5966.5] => 1.79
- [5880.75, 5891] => 1.54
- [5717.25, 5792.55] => 1.85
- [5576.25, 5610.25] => 1.73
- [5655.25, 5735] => 1.83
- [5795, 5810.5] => 1.9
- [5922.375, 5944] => 1.84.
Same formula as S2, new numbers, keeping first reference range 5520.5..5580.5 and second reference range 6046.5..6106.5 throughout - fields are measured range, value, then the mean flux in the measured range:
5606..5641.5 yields 0.027 mag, 1.79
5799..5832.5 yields -0.034 mag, 1.92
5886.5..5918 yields 0.183 mag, 1.59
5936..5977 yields 0.024 mag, 1.85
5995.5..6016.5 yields 0.032 mag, 1.84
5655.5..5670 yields 0.021 mag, 1.8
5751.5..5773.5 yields 0.006 mag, 1.84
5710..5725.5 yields -0.009 mag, 1.86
